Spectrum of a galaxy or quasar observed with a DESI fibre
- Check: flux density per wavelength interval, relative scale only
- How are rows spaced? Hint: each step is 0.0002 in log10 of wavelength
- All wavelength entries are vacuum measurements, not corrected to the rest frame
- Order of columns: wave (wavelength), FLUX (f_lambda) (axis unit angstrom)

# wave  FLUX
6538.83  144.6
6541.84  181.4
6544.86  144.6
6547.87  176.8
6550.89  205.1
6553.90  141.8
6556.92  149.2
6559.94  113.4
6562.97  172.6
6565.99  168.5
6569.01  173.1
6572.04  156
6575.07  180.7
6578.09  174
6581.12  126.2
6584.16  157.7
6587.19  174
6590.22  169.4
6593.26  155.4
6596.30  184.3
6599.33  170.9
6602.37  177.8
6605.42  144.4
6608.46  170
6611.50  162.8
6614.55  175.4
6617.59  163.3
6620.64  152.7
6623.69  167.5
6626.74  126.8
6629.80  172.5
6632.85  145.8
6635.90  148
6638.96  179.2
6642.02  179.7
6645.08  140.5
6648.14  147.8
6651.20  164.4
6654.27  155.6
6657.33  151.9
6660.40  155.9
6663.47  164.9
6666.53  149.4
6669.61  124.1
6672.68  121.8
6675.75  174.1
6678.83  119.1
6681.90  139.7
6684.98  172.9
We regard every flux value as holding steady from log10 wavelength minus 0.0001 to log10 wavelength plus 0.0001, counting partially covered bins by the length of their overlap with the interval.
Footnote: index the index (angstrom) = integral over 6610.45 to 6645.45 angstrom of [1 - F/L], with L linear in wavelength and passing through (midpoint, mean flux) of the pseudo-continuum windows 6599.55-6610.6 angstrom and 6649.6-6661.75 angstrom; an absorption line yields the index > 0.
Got 0.2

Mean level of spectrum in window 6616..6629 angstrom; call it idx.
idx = 154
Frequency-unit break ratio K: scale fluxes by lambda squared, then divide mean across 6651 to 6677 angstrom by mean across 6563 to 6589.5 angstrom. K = 0.94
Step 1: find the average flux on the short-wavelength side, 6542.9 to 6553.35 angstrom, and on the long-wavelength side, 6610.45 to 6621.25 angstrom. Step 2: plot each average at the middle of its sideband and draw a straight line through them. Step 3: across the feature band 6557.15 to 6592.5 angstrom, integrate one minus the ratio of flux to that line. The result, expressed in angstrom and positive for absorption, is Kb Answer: 2.0 angstrom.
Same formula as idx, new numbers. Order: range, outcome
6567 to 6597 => 165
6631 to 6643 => 163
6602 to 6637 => 158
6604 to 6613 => 159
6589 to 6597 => 168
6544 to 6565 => 158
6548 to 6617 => 164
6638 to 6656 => 161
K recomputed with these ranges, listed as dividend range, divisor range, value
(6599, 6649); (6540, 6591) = 1.00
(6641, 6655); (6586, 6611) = 0.95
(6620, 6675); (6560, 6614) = 0.95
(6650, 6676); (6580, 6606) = 0.94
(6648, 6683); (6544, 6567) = 0.96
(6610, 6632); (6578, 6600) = 0.99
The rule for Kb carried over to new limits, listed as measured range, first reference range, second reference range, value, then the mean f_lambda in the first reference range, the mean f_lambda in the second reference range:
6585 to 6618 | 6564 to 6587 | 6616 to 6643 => -1.4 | 163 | 159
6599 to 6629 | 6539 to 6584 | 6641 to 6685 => -1.1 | 161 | 150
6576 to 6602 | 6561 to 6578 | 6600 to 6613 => 0.2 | 169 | 164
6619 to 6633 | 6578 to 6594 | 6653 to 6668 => 0.3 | 158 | 156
